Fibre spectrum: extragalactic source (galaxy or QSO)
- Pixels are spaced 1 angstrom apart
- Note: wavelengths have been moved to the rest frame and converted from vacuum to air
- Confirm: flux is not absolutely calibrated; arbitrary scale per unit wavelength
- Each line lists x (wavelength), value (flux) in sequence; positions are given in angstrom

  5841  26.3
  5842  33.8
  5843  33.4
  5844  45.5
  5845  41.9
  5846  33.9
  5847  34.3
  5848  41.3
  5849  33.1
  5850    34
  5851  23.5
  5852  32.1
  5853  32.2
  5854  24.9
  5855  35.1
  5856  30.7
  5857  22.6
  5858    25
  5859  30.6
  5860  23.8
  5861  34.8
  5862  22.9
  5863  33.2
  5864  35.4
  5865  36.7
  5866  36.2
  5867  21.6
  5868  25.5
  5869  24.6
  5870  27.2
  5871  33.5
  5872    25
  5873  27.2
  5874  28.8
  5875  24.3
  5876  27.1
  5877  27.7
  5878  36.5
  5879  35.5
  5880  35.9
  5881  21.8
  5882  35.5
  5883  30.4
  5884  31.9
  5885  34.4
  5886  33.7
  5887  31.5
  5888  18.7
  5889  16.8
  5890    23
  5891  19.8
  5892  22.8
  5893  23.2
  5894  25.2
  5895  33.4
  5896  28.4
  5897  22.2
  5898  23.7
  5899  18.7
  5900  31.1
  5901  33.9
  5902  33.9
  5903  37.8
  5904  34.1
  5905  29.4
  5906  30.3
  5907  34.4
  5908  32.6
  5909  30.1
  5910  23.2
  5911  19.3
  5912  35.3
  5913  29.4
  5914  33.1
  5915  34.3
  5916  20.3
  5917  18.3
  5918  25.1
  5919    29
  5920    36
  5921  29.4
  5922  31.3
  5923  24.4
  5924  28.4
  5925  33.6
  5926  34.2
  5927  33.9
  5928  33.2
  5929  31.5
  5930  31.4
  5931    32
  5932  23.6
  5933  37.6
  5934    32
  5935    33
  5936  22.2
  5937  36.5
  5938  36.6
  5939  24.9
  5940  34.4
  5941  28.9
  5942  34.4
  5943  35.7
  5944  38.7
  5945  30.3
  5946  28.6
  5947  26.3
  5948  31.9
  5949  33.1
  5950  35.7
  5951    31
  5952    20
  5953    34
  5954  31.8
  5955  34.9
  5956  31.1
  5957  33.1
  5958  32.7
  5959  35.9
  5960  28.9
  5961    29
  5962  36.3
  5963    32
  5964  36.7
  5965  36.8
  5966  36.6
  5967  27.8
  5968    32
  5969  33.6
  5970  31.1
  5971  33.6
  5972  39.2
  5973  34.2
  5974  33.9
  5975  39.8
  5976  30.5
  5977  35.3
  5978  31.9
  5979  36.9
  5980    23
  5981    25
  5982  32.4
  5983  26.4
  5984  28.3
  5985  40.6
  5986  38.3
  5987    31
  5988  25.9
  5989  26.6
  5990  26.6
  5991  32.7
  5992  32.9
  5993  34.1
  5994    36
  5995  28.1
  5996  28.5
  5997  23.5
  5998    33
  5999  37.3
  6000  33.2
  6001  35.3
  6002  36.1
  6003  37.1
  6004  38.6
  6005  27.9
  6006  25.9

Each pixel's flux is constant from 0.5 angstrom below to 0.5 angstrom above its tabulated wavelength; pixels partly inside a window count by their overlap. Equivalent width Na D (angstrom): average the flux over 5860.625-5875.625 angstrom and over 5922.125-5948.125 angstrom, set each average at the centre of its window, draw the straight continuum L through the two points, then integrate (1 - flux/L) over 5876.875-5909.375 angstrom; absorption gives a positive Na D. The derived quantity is 1.0 angstrom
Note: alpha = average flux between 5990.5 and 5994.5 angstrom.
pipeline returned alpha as 33.9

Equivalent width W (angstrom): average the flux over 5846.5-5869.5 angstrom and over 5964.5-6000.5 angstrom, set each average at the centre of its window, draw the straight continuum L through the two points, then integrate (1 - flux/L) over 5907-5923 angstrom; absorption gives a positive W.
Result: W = 1.3 angstrom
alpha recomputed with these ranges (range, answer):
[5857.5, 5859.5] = 27.8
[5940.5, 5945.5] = 33.6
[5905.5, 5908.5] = 32.4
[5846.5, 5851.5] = 33.2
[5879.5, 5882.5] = 31.1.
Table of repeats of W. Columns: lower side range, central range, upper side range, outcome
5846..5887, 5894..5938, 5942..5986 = 2.2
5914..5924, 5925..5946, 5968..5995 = -2.3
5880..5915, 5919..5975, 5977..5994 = -4.2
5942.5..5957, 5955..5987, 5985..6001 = -1.4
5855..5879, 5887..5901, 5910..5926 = 2.2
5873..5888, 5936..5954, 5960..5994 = 0.1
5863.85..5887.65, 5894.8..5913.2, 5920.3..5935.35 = 0.8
